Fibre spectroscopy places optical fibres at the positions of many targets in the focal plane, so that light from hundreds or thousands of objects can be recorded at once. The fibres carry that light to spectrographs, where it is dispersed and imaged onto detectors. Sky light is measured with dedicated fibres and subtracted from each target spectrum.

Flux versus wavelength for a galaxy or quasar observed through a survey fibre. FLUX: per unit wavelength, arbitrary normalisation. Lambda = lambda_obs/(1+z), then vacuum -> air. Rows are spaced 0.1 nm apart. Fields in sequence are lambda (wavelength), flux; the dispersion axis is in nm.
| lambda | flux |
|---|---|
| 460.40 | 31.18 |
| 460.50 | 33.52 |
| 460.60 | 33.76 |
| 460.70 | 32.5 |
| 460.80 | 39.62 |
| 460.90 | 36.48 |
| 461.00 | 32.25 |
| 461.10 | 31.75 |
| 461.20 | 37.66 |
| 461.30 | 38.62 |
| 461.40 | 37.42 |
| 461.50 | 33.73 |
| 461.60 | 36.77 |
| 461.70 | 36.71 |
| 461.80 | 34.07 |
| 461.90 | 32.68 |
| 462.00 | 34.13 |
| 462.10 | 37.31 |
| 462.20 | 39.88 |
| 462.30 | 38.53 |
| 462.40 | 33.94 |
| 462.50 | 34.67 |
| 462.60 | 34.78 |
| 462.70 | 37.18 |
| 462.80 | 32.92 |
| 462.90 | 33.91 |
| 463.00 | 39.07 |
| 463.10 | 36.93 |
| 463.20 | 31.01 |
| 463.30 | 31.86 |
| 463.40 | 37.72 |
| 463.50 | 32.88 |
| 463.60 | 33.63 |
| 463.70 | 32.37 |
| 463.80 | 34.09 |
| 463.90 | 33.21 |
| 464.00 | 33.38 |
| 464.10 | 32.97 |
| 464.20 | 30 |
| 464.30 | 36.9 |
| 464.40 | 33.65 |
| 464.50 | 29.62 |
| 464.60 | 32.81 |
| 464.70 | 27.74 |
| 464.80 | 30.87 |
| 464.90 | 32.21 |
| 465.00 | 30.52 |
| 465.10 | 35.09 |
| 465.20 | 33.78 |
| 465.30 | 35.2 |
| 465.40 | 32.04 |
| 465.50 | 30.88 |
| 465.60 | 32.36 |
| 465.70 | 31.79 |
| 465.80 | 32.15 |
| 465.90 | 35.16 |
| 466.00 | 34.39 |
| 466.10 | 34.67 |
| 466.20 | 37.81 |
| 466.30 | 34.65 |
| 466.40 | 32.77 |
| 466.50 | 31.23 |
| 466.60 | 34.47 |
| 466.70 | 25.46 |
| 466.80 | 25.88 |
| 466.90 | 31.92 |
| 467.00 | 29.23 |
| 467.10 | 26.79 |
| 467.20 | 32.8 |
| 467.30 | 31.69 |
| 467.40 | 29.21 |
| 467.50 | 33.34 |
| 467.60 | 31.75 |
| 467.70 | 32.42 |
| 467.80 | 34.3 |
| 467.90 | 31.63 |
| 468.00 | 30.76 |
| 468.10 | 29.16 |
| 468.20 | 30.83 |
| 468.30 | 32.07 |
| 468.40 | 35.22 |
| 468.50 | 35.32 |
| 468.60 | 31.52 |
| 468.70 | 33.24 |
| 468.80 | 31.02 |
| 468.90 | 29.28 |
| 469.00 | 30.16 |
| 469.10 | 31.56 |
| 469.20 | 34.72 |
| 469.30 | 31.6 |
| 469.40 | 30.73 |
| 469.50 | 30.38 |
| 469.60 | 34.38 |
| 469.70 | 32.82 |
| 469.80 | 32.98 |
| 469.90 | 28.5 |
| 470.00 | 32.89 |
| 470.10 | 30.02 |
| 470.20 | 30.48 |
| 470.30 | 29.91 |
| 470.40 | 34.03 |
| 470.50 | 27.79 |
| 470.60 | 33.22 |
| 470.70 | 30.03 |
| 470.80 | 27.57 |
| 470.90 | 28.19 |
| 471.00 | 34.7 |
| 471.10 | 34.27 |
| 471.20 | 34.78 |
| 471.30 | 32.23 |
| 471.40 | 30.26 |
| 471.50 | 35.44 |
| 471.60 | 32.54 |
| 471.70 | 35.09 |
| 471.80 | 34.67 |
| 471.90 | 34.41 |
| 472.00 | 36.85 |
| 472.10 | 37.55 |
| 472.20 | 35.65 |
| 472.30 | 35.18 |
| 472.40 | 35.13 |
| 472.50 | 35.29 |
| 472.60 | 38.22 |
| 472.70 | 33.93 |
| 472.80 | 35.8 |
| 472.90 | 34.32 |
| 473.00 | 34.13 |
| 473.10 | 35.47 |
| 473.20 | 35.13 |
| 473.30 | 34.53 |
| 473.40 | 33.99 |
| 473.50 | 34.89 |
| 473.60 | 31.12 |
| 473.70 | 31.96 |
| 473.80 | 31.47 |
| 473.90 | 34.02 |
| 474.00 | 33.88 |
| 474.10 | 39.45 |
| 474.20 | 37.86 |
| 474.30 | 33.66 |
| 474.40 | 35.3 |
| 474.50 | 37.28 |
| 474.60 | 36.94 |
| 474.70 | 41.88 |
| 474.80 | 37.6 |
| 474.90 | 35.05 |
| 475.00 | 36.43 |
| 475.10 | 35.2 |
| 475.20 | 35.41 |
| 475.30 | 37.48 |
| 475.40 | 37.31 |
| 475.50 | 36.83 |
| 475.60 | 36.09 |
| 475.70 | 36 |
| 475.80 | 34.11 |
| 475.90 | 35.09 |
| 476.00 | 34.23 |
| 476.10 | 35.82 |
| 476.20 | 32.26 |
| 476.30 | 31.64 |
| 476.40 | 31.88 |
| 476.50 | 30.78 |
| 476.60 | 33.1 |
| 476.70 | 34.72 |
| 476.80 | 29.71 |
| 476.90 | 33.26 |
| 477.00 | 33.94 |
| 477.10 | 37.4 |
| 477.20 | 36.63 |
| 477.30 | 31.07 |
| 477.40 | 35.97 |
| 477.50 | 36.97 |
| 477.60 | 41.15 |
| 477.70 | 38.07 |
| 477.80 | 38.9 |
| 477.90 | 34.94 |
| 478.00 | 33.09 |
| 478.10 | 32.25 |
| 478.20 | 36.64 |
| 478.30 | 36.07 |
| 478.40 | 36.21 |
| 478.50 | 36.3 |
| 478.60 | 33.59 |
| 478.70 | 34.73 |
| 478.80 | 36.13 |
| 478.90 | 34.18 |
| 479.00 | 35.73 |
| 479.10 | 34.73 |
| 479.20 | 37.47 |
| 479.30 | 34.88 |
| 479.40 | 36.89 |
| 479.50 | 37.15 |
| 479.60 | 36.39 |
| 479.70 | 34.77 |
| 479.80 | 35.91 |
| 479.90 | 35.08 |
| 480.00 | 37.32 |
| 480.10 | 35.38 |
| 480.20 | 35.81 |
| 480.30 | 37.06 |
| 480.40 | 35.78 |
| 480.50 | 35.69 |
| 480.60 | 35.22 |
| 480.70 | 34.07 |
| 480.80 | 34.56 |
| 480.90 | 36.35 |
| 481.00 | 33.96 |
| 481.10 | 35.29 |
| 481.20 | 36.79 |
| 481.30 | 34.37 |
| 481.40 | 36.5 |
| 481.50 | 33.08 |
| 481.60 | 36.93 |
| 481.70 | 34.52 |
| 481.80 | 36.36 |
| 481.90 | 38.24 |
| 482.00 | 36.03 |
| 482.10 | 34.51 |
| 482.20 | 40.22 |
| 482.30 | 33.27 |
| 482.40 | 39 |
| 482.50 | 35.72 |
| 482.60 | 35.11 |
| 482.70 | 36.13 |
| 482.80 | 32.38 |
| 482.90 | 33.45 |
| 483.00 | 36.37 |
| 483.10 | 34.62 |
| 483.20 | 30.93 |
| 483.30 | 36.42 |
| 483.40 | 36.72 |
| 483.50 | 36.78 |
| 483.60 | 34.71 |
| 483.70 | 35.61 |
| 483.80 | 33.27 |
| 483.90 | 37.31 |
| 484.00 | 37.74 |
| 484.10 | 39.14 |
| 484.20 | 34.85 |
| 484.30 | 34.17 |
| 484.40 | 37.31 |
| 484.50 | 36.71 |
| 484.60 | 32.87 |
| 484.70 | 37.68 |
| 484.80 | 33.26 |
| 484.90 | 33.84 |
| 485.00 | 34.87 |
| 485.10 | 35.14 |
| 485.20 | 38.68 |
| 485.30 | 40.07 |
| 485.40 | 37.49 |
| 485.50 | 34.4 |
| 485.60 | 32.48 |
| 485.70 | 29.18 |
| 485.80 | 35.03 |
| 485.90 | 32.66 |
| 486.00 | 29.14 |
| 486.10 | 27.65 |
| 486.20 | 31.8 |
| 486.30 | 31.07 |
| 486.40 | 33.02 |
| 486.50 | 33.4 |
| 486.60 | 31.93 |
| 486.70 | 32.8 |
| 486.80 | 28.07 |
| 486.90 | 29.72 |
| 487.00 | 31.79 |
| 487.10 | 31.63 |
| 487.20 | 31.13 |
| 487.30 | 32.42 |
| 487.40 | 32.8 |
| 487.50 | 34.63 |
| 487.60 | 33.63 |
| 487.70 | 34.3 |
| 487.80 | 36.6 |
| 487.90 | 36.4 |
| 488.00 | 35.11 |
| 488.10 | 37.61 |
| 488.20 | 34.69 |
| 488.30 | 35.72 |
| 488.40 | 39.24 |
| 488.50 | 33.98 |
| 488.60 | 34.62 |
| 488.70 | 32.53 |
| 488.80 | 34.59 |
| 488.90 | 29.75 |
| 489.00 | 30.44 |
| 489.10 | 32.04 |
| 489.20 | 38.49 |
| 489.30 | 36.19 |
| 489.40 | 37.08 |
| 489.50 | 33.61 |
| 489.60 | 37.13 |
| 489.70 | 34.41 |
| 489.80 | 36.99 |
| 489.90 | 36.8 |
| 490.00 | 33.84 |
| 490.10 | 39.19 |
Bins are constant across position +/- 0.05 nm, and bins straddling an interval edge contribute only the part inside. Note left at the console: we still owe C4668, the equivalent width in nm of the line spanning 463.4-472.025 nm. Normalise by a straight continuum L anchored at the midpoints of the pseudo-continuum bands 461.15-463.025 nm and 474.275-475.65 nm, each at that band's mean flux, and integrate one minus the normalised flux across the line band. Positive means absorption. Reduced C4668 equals 0.97 nm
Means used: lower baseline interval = 36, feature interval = 32.2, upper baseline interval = 36.7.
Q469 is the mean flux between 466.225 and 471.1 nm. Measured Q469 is 31.4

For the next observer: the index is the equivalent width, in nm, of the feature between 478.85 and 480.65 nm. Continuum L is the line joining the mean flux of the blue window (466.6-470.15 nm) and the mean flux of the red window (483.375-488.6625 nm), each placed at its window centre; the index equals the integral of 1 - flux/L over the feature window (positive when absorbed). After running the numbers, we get -0.14 nm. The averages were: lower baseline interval 31.3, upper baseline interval 34.3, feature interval 35.9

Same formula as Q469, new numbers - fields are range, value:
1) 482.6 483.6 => 34.9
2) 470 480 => 34.7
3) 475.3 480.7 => 35.3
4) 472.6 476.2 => 35.4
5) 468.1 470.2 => 31.9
